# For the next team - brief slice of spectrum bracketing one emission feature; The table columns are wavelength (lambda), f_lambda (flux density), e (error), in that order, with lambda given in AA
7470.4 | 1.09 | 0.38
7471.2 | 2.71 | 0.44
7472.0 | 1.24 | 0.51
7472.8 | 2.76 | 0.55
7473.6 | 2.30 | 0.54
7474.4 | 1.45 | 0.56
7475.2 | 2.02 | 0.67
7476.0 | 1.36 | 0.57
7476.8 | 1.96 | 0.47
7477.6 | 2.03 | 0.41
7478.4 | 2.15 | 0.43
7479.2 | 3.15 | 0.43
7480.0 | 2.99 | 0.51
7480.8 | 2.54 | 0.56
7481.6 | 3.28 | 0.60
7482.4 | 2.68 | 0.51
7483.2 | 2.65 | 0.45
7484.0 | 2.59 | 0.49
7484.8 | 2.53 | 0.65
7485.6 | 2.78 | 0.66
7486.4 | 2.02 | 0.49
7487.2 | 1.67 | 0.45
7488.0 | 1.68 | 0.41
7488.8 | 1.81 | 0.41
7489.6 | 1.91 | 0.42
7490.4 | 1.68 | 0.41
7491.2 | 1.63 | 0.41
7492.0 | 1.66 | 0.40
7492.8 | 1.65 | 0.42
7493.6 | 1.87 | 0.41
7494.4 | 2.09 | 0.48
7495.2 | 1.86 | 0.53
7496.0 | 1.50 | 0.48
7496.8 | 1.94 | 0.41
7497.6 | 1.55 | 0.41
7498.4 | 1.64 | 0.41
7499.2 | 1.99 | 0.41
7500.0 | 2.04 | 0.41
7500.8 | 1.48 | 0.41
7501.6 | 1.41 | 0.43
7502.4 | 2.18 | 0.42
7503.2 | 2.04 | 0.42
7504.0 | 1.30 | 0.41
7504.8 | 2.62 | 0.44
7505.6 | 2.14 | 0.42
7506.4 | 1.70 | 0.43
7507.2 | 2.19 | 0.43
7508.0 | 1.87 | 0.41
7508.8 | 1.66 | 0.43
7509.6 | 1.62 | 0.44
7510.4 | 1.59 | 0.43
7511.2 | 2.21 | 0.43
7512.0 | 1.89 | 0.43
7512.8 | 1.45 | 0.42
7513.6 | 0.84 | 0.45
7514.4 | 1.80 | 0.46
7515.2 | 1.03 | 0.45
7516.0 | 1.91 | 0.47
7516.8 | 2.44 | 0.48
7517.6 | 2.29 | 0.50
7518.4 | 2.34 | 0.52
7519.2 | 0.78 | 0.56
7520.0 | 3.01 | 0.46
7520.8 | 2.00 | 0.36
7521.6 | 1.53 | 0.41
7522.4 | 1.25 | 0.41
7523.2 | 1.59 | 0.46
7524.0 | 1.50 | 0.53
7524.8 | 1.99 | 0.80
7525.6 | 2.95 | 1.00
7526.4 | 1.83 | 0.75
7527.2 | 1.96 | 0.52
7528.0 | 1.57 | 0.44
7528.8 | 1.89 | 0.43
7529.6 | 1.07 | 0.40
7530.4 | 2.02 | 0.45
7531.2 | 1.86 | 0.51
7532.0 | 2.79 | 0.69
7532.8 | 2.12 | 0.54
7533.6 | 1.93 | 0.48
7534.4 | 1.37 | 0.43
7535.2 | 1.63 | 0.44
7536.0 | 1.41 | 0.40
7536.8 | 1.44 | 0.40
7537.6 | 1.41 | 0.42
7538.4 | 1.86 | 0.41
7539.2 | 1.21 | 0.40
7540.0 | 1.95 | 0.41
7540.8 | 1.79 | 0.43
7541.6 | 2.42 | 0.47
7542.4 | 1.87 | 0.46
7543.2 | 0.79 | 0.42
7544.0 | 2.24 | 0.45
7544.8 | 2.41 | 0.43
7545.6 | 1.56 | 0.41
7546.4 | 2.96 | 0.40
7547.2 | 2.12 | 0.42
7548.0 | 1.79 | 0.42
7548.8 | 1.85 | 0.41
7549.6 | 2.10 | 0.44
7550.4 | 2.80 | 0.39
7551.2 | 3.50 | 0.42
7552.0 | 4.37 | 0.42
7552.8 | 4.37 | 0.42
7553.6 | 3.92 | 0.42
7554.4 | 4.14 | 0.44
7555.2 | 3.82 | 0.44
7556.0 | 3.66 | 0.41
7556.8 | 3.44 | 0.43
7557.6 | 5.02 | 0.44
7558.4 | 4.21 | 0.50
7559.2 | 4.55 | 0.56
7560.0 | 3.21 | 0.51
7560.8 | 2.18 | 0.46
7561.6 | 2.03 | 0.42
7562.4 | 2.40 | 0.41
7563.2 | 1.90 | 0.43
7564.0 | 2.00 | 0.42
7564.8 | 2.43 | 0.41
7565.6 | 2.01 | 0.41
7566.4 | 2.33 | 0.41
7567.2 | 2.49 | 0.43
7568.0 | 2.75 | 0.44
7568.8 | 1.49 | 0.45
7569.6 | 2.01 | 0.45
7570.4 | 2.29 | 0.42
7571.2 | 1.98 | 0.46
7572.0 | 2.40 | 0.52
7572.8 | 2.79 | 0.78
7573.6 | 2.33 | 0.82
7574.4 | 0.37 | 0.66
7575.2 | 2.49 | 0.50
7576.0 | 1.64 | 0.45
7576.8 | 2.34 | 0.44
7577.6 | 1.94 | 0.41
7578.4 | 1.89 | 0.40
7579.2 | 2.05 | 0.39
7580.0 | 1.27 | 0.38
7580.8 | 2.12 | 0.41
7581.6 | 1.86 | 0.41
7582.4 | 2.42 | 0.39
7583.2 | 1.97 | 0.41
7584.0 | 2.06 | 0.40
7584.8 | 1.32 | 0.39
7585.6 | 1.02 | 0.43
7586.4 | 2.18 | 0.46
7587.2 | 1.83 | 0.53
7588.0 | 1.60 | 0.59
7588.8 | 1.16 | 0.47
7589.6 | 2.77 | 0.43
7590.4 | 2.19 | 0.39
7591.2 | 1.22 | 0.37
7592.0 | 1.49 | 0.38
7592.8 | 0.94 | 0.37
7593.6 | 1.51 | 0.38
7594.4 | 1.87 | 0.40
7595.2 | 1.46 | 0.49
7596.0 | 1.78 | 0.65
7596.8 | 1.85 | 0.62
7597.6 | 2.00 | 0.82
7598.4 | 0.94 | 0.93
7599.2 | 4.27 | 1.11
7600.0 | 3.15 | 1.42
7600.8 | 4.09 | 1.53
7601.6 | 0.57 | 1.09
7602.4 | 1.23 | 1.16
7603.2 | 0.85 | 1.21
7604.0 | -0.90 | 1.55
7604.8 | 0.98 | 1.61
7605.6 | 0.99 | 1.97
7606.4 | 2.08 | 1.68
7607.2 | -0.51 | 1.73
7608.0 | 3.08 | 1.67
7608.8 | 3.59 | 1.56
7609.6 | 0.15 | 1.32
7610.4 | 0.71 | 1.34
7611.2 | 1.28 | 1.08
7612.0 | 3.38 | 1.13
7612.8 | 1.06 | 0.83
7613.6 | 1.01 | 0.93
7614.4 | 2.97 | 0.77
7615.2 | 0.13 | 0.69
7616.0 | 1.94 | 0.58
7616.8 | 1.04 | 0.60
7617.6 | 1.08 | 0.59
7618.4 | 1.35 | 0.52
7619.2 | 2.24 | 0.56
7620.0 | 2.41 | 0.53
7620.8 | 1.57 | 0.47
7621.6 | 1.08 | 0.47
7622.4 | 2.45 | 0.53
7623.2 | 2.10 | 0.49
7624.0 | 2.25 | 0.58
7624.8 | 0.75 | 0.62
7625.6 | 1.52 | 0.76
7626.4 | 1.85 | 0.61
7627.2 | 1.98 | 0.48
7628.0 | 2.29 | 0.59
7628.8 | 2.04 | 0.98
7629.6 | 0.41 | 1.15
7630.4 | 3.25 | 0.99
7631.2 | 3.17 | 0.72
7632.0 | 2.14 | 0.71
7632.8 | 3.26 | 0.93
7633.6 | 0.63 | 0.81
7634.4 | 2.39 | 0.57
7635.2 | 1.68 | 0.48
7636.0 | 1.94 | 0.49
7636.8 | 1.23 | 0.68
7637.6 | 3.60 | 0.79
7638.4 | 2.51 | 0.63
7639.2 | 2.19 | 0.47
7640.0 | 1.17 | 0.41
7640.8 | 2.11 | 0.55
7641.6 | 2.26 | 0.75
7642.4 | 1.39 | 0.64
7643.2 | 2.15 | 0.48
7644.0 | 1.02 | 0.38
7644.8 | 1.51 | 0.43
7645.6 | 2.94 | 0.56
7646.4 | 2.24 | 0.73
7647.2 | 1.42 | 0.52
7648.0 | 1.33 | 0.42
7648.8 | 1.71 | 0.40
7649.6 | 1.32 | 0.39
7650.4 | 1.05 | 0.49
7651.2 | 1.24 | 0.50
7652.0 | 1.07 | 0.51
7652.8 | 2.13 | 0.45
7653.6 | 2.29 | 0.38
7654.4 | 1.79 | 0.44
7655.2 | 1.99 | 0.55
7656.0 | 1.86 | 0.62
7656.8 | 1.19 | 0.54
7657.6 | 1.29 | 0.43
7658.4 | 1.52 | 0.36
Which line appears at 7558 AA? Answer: [O III] 5007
